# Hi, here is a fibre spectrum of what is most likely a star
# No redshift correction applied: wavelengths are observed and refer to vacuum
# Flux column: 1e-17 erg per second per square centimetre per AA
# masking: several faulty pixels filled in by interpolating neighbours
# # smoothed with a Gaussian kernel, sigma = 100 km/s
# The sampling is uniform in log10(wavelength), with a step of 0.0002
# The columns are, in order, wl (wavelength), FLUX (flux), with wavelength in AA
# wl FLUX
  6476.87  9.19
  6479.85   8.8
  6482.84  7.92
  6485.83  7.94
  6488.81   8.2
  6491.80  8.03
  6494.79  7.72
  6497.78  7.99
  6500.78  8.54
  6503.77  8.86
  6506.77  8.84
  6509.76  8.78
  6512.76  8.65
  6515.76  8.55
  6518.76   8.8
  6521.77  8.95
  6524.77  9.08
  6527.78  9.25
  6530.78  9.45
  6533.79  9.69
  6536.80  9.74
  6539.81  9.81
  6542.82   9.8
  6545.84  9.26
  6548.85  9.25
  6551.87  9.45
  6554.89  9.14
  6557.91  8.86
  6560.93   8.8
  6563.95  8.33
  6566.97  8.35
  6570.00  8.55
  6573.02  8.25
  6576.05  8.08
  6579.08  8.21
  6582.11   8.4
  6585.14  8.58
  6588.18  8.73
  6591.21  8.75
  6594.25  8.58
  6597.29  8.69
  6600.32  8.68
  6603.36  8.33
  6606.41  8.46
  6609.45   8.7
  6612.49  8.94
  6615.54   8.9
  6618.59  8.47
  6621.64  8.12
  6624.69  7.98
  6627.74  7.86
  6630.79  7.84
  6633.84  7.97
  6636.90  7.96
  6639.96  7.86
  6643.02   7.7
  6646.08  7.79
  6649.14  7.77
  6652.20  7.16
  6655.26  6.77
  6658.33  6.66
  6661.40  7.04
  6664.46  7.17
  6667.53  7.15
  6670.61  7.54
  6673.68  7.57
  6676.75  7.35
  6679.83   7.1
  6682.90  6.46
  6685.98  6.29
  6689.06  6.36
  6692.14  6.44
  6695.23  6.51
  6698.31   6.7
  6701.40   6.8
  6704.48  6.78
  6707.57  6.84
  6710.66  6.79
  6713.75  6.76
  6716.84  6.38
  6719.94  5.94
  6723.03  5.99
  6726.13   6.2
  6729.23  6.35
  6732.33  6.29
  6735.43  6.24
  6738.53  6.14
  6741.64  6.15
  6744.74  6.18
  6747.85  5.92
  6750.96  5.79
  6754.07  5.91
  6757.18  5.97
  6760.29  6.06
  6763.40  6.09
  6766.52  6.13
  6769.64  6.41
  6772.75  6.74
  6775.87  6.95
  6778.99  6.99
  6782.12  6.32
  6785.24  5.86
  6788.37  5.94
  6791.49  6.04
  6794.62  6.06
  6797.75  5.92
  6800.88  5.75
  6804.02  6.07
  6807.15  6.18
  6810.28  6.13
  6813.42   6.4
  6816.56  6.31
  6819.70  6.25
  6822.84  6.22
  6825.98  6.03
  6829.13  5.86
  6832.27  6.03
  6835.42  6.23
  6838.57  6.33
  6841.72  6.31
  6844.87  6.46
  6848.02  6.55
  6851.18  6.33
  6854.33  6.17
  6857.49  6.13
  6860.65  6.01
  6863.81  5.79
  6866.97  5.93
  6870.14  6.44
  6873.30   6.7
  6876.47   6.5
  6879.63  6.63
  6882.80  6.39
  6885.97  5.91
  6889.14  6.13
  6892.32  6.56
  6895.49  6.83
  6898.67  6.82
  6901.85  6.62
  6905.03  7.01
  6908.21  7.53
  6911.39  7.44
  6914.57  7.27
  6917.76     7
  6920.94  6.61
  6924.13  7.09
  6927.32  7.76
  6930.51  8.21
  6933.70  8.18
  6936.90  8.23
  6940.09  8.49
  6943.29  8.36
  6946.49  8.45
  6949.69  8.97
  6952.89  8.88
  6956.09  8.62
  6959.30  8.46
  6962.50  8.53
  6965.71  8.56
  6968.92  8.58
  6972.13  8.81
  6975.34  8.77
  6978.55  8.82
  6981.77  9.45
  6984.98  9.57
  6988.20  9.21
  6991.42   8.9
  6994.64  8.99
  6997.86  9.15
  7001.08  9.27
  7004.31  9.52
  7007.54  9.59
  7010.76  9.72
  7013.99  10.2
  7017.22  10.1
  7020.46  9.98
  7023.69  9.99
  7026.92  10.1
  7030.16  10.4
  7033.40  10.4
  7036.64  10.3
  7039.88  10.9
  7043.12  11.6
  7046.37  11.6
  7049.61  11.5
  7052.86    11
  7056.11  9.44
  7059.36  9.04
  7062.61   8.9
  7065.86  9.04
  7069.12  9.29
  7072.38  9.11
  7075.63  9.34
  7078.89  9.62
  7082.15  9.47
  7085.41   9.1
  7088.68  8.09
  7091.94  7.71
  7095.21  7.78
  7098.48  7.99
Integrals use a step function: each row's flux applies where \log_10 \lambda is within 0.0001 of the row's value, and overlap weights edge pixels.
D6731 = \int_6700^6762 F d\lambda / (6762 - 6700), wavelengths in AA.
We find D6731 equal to 6.27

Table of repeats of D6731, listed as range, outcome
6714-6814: 6.18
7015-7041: 10.3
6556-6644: 8.38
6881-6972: 7.64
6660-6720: 6.82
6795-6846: 6.15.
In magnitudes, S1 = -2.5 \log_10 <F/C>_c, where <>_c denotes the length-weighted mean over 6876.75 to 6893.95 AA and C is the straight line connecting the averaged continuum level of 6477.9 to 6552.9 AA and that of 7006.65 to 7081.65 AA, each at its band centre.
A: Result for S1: 0.46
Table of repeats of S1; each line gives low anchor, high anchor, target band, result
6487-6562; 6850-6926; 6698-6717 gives 0.15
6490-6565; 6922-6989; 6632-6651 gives 0.13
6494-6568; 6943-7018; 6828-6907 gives 0.38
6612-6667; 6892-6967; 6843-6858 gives 0.22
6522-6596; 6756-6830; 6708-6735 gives 0.11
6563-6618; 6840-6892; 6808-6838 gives 0.08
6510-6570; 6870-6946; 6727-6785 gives 0.26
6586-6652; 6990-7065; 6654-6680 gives 0.18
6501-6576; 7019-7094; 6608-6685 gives 0.19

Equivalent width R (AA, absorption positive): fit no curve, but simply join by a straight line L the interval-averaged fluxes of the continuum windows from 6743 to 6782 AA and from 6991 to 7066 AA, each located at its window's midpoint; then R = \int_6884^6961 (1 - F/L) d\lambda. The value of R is 8.9 AA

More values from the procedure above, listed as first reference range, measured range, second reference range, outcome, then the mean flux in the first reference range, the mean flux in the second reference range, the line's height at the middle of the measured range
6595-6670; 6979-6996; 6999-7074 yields 1.01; 7.92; 10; 9.78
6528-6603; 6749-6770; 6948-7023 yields 6.96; 8.89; 9.17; 9.02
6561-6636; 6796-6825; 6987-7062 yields 9.70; 8.41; 10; 9.22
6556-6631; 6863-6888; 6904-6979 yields 5.75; 8.47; 8.11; 8.18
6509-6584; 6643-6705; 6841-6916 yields 7.91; 8.94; 6.52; 8.01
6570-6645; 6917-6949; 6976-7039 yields 5.20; 8.34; 9.67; 9.42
